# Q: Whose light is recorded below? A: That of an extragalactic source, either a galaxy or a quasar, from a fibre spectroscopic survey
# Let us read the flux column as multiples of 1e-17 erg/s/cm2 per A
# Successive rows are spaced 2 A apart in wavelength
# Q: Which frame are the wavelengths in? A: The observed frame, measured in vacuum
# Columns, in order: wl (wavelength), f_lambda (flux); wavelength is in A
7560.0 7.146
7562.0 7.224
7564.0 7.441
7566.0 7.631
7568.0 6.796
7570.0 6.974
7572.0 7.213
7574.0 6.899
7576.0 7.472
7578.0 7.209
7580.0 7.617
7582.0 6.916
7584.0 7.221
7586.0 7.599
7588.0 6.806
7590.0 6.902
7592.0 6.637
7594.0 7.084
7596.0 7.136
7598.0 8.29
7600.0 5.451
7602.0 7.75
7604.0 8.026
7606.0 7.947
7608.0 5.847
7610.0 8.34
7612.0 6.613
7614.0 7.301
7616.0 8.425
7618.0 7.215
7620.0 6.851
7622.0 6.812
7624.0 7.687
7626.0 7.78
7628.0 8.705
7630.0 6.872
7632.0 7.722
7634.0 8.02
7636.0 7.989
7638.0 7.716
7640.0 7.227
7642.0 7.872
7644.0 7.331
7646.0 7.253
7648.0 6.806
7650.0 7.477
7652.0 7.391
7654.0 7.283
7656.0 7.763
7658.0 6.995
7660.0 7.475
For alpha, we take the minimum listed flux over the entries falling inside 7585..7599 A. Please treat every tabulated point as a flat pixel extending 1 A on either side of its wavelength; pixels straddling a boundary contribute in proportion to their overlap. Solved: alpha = 6.637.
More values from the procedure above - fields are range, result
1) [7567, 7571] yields 6.796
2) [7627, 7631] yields 6.872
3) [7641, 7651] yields 6.806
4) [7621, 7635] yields 6.812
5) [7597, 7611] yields 5.451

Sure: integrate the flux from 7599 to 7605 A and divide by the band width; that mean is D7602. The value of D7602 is 7.08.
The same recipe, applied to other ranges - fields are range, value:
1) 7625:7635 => 7.82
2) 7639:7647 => 7.42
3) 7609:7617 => 7.67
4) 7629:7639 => 7.66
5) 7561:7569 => 7.27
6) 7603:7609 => 7.27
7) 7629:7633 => 7.3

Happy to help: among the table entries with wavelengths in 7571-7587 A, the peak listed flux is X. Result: 7.617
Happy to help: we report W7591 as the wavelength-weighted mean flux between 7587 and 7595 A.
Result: 6.86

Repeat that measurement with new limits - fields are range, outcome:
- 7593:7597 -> 7.11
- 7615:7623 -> 7.33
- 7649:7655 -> 7.38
